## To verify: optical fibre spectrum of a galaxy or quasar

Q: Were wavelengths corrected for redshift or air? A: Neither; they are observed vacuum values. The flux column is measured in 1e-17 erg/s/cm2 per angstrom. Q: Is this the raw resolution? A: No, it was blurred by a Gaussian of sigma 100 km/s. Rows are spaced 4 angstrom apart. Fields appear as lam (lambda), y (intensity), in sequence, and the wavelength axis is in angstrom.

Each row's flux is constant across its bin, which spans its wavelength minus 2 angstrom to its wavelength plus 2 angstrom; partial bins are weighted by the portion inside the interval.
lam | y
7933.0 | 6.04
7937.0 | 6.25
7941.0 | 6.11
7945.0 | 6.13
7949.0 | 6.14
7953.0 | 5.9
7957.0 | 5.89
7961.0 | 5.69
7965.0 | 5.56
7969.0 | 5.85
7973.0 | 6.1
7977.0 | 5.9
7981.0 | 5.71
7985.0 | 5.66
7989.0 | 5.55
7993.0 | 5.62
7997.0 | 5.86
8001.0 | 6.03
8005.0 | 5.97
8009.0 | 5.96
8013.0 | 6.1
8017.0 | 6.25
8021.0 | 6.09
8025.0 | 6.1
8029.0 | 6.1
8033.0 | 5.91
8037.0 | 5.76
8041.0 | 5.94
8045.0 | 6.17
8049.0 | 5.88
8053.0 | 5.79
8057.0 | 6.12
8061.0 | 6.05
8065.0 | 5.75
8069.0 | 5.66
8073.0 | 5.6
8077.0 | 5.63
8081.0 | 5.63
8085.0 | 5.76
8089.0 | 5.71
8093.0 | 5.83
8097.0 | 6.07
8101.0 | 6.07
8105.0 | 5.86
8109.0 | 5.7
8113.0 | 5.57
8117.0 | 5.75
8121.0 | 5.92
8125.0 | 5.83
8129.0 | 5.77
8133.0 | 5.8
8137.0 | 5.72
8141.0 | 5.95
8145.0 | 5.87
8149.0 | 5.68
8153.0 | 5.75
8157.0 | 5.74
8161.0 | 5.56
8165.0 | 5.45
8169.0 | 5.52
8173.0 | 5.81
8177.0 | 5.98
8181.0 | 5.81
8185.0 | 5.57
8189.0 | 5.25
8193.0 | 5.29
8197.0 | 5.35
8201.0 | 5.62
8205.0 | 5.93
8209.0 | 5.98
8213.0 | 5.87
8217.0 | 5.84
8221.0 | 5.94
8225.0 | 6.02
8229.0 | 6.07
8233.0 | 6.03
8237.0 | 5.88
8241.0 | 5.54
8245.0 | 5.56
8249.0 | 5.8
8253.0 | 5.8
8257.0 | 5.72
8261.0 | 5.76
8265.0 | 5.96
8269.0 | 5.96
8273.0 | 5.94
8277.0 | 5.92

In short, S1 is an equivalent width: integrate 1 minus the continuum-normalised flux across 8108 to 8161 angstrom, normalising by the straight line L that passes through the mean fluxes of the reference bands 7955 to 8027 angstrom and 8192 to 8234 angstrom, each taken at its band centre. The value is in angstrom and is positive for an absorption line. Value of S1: 0.7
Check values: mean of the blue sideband 5.88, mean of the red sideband 5.82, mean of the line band 5.77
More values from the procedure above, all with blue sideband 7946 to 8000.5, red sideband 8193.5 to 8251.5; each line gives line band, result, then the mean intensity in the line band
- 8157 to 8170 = 0.58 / 5.54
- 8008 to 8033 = -1.20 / 6.09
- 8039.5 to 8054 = -0.36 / 5.96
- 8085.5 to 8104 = -0.30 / 5.9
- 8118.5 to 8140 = -0.02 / 5.81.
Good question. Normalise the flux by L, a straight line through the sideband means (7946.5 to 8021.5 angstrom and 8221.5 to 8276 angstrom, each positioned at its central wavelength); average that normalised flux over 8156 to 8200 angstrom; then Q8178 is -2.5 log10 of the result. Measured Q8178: 0.055 mag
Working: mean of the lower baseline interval 5.88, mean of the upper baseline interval 5.85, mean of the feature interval 5.57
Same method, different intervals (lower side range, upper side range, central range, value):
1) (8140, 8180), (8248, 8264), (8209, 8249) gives -0.02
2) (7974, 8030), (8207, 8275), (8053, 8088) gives 0.02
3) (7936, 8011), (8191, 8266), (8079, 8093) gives 0.02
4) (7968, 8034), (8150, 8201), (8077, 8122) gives -0.01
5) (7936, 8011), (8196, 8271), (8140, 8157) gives 0.01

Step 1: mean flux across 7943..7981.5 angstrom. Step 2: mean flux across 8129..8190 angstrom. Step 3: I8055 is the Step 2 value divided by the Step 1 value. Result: 0.97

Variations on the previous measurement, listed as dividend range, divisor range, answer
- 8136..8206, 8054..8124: 0.97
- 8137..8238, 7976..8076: 0.97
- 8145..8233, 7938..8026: 0.97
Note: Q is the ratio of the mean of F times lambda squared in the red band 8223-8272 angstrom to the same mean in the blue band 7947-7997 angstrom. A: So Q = 1.1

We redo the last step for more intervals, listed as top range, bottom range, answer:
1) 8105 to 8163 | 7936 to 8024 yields 1.01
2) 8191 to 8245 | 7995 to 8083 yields 1.02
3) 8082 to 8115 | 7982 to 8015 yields 1.02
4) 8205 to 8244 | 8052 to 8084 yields 1.06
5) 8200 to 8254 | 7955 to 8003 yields 1.08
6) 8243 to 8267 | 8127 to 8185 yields 1.03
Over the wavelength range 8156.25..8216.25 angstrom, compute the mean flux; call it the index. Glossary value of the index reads 5.65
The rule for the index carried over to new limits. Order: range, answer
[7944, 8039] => 5.91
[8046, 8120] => 5.81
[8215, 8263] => 5.83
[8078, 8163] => 5.79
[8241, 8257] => 5.7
